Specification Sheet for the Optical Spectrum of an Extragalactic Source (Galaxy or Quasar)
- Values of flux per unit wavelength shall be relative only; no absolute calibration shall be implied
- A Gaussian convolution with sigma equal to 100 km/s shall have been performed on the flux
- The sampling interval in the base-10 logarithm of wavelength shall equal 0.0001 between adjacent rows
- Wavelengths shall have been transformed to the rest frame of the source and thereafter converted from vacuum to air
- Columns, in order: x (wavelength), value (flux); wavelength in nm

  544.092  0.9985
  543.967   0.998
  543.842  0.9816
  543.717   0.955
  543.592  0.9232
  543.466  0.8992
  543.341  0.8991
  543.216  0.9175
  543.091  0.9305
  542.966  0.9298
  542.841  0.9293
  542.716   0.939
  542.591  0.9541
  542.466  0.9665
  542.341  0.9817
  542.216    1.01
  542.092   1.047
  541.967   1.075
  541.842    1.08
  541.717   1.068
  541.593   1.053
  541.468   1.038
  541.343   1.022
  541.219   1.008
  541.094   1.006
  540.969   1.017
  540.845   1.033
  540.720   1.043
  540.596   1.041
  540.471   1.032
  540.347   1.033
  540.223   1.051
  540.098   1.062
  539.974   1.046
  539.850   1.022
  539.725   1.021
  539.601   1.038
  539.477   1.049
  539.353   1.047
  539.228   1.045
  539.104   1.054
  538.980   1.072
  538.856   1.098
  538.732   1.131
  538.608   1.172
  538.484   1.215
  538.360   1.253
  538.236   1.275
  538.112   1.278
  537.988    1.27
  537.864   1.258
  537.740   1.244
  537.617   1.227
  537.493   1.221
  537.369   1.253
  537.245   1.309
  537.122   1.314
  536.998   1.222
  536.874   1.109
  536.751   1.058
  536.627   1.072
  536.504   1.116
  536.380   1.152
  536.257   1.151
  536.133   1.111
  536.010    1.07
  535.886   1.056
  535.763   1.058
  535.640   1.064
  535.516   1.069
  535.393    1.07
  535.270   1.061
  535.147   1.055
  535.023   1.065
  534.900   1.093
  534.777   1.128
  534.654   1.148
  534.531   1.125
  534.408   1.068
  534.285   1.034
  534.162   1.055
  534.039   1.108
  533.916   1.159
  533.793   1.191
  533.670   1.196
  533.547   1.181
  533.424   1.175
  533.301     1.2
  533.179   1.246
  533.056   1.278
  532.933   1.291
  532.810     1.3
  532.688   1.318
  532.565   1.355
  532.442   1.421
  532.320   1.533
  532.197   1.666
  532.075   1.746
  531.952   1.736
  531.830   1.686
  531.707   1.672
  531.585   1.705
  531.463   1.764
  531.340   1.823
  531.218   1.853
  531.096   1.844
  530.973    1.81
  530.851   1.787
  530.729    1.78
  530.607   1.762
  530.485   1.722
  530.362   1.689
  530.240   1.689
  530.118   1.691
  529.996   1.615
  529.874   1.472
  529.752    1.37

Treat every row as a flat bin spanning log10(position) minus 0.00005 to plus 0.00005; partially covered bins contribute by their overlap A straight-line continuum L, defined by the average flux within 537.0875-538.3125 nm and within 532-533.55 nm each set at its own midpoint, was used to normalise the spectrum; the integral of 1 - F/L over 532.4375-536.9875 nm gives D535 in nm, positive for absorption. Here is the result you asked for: 0.64 nm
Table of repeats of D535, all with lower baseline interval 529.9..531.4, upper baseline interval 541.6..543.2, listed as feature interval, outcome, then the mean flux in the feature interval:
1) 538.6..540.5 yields 0.190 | 1.06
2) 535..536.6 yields 0.375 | 1.08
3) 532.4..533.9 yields 0.313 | 1.26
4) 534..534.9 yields 0.245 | 1.1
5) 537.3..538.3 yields 0.027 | 1.25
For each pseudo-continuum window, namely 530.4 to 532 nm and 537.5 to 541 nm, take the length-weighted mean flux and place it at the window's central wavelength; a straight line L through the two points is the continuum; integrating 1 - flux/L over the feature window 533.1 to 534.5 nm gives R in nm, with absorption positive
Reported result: 0.37 nm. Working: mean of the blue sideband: 1.76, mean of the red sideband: 1.11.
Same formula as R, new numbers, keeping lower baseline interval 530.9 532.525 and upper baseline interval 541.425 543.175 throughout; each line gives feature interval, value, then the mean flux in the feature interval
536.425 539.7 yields 0.29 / 1.17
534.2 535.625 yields 0.39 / 1.08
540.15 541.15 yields 0.07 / 1.03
